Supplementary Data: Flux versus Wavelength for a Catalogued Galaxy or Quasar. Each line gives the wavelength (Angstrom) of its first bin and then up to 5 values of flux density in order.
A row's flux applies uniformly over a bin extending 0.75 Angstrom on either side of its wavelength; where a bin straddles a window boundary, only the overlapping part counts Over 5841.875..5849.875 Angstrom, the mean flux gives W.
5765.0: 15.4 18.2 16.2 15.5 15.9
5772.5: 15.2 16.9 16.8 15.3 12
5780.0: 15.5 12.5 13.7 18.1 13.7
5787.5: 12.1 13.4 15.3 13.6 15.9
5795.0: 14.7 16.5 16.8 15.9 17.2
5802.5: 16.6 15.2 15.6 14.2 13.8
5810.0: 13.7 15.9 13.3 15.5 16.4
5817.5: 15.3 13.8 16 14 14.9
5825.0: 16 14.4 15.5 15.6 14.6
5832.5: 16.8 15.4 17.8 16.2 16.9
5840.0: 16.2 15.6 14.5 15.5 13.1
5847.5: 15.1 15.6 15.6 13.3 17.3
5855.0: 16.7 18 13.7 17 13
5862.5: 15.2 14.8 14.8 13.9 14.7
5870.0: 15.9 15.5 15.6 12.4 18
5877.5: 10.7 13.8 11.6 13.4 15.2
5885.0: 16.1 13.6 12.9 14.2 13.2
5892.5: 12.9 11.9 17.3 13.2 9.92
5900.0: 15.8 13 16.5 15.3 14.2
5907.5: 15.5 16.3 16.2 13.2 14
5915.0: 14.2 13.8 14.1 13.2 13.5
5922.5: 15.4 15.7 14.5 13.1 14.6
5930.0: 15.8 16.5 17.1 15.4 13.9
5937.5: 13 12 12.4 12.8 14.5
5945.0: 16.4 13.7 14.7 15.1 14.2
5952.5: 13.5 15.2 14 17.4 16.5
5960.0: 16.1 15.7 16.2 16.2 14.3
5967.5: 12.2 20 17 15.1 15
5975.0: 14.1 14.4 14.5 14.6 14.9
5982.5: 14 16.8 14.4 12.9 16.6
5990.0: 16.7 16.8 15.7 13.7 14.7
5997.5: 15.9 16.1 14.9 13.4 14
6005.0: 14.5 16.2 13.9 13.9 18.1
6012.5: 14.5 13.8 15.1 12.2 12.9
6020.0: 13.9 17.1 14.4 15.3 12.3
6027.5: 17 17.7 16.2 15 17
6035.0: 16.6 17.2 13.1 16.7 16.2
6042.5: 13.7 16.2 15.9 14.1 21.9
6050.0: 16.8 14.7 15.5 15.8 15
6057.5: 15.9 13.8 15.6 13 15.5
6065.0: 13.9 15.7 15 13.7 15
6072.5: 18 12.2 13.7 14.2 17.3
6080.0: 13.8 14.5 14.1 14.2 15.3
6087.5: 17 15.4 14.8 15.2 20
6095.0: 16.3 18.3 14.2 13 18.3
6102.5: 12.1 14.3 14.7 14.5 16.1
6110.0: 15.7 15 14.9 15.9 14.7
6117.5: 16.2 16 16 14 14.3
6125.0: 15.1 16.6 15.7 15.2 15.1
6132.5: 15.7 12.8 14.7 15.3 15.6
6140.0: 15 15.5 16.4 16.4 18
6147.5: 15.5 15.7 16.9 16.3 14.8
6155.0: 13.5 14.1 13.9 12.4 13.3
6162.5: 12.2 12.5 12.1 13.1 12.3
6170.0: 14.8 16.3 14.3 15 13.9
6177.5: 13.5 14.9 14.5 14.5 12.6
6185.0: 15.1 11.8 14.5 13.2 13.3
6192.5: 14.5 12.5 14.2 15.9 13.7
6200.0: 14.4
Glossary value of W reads 14.8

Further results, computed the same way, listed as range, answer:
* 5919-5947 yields 14.4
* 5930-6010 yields 15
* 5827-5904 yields 14.8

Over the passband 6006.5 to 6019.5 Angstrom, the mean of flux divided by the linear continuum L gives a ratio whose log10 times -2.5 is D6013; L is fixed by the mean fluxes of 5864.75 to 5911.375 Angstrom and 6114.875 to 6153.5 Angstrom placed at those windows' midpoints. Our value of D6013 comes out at 0.04 mag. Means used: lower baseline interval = 14.3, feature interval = 14.4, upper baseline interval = 15.5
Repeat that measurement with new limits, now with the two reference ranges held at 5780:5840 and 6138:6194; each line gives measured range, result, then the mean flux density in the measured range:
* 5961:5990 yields -0.031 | 15.2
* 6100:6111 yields -0.040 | 15.1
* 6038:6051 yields -0.110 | 16.2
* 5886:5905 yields 0.090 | 13.8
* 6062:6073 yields -0.033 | 15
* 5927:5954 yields 0.035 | 14.4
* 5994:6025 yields 0.003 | 14.7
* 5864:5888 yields 0.055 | 14.3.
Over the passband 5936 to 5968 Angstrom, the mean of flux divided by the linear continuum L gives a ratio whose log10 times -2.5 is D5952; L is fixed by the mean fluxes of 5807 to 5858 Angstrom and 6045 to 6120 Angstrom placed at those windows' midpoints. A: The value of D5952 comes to 0.06 mag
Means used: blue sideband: 15.4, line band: 14.6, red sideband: 15.3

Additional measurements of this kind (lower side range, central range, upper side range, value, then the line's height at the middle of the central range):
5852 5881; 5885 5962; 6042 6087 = 0.04 mag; 14.9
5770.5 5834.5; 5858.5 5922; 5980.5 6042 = 0.06 mag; 15.1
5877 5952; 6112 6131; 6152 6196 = -0.11 mag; 13.8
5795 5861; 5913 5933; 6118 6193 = 0.04 mag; 15.2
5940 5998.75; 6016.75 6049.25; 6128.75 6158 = -0.03 mag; 15.2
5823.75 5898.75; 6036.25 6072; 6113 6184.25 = -0.05 mag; 14.8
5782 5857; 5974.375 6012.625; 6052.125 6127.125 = 0.02 mag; 15.2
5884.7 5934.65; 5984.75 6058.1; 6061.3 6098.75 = -0.03 mag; 15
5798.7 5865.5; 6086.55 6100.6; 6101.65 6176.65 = -0.08 mag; 14.9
